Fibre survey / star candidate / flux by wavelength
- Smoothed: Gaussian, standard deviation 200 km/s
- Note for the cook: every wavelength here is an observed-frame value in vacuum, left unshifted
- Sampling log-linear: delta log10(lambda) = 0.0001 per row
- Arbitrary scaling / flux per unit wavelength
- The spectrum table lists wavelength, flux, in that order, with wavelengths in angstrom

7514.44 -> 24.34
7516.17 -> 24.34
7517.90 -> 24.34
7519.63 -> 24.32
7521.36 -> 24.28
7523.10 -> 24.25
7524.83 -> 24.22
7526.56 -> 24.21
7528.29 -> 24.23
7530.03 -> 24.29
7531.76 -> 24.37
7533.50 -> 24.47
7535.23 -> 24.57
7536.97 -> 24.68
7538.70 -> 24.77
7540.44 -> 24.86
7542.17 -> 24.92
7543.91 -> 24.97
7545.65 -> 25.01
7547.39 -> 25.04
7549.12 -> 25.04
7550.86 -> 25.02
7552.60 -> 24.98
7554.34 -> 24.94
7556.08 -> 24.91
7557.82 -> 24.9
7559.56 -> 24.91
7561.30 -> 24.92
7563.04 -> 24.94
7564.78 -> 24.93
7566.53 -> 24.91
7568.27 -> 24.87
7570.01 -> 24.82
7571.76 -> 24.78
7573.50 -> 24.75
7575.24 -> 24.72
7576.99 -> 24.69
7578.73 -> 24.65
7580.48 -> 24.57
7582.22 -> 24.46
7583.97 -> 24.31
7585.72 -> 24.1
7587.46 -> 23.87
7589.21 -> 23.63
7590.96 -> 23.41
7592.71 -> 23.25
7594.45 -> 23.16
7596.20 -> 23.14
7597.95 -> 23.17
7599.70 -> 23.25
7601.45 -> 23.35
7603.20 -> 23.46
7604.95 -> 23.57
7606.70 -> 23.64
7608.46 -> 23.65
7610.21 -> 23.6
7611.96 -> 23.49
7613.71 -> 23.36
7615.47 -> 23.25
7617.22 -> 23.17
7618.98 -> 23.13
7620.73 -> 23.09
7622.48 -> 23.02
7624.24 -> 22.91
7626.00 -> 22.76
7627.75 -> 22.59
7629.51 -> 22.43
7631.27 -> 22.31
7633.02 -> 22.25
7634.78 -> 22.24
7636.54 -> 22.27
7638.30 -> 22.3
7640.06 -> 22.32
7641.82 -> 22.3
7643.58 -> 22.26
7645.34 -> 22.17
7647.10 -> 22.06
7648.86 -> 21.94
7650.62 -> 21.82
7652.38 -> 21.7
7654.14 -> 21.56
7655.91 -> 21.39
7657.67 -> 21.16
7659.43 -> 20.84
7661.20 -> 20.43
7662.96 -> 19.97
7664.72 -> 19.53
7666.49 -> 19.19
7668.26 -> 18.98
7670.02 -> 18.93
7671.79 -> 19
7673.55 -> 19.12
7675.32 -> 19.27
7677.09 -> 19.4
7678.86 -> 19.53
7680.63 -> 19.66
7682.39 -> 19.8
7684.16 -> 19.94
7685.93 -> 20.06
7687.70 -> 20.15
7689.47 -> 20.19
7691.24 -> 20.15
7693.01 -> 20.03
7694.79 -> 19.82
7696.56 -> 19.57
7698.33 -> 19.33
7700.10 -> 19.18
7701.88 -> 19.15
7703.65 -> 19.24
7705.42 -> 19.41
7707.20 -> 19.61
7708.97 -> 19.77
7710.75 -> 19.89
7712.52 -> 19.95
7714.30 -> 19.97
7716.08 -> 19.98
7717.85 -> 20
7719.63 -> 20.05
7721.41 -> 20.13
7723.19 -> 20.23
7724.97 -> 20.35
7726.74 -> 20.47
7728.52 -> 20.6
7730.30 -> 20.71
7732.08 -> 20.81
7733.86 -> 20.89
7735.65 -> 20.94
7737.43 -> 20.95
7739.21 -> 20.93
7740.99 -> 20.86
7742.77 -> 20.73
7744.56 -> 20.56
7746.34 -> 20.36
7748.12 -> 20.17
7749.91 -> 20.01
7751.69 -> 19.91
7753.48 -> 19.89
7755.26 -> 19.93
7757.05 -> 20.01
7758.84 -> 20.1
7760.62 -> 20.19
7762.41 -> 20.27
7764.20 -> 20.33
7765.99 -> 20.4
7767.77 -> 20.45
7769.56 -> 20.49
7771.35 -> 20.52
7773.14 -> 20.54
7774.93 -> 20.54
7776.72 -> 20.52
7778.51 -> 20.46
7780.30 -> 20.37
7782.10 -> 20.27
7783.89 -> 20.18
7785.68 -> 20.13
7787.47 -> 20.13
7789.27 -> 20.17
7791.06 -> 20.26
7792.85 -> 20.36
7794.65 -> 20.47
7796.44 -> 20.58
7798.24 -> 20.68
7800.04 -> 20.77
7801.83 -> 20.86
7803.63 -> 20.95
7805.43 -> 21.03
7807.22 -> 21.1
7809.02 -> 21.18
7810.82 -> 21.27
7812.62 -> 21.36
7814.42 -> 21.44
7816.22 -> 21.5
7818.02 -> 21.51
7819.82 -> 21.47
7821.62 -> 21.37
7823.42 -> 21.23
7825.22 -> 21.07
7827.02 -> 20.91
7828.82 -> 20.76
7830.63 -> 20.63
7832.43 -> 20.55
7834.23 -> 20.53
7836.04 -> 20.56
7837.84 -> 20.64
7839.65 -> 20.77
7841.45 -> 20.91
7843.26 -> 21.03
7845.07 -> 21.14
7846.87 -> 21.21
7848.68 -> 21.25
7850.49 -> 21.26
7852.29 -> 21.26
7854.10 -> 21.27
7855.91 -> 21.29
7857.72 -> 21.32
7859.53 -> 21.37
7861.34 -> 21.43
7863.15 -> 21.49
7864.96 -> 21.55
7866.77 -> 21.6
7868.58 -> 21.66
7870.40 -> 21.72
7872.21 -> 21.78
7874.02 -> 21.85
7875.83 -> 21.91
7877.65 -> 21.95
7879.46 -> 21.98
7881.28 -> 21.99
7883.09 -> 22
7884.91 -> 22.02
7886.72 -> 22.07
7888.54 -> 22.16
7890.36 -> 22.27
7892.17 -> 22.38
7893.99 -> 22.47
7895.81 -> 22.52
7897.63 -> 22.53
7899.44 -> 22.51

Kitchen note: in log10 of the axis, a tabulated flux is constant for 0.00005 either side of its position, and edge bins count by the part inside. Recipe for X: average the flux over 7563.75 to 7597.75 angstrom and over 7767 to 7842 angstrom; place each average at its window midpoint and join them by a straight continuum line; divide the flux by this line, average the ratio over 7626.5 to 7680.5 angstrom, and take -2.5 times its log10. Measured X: 0.10 mag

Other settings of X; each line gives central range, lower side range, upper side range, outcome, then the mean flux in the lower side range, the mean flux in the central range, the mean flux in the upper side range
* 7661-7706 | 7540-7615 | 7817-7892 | 0.18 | 24.3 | 19.6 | 21.4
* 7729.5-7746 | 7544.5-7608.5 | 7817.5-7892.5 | 0.09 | 24.3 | 20.8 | 21.4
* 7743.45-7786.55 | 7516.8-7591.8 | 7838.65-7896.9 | 0.12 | 24.6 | 20.3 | 21.7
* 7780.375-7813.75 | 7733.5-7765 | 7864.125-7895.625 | 0.02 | 20.4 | 20.6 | 22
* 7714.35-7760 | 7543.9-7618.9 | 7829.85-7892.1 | 0.12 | 24.2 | 20.4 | 21.4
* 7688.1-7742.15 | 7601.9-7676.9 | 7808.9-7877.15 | 0.08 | 21.8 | 20.1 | 21.2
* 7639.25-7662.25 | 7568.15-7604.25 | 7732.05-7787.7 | 0.05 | 24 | 21.7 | 20.4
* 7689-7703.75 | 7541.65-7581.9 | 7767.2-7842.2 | 0.15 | 24.9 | 19.6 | 20.8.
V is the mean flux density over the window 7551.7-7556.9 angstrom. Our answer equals 24.9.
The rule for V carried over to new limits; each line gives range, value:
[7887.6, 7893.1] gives 22.3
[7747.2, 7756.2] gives 20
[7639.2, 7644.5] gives 22.3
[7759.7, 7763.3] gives 20.3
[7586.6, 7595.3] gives 23.5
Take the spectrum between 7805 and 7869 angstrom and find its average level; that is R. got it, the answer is 21.2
